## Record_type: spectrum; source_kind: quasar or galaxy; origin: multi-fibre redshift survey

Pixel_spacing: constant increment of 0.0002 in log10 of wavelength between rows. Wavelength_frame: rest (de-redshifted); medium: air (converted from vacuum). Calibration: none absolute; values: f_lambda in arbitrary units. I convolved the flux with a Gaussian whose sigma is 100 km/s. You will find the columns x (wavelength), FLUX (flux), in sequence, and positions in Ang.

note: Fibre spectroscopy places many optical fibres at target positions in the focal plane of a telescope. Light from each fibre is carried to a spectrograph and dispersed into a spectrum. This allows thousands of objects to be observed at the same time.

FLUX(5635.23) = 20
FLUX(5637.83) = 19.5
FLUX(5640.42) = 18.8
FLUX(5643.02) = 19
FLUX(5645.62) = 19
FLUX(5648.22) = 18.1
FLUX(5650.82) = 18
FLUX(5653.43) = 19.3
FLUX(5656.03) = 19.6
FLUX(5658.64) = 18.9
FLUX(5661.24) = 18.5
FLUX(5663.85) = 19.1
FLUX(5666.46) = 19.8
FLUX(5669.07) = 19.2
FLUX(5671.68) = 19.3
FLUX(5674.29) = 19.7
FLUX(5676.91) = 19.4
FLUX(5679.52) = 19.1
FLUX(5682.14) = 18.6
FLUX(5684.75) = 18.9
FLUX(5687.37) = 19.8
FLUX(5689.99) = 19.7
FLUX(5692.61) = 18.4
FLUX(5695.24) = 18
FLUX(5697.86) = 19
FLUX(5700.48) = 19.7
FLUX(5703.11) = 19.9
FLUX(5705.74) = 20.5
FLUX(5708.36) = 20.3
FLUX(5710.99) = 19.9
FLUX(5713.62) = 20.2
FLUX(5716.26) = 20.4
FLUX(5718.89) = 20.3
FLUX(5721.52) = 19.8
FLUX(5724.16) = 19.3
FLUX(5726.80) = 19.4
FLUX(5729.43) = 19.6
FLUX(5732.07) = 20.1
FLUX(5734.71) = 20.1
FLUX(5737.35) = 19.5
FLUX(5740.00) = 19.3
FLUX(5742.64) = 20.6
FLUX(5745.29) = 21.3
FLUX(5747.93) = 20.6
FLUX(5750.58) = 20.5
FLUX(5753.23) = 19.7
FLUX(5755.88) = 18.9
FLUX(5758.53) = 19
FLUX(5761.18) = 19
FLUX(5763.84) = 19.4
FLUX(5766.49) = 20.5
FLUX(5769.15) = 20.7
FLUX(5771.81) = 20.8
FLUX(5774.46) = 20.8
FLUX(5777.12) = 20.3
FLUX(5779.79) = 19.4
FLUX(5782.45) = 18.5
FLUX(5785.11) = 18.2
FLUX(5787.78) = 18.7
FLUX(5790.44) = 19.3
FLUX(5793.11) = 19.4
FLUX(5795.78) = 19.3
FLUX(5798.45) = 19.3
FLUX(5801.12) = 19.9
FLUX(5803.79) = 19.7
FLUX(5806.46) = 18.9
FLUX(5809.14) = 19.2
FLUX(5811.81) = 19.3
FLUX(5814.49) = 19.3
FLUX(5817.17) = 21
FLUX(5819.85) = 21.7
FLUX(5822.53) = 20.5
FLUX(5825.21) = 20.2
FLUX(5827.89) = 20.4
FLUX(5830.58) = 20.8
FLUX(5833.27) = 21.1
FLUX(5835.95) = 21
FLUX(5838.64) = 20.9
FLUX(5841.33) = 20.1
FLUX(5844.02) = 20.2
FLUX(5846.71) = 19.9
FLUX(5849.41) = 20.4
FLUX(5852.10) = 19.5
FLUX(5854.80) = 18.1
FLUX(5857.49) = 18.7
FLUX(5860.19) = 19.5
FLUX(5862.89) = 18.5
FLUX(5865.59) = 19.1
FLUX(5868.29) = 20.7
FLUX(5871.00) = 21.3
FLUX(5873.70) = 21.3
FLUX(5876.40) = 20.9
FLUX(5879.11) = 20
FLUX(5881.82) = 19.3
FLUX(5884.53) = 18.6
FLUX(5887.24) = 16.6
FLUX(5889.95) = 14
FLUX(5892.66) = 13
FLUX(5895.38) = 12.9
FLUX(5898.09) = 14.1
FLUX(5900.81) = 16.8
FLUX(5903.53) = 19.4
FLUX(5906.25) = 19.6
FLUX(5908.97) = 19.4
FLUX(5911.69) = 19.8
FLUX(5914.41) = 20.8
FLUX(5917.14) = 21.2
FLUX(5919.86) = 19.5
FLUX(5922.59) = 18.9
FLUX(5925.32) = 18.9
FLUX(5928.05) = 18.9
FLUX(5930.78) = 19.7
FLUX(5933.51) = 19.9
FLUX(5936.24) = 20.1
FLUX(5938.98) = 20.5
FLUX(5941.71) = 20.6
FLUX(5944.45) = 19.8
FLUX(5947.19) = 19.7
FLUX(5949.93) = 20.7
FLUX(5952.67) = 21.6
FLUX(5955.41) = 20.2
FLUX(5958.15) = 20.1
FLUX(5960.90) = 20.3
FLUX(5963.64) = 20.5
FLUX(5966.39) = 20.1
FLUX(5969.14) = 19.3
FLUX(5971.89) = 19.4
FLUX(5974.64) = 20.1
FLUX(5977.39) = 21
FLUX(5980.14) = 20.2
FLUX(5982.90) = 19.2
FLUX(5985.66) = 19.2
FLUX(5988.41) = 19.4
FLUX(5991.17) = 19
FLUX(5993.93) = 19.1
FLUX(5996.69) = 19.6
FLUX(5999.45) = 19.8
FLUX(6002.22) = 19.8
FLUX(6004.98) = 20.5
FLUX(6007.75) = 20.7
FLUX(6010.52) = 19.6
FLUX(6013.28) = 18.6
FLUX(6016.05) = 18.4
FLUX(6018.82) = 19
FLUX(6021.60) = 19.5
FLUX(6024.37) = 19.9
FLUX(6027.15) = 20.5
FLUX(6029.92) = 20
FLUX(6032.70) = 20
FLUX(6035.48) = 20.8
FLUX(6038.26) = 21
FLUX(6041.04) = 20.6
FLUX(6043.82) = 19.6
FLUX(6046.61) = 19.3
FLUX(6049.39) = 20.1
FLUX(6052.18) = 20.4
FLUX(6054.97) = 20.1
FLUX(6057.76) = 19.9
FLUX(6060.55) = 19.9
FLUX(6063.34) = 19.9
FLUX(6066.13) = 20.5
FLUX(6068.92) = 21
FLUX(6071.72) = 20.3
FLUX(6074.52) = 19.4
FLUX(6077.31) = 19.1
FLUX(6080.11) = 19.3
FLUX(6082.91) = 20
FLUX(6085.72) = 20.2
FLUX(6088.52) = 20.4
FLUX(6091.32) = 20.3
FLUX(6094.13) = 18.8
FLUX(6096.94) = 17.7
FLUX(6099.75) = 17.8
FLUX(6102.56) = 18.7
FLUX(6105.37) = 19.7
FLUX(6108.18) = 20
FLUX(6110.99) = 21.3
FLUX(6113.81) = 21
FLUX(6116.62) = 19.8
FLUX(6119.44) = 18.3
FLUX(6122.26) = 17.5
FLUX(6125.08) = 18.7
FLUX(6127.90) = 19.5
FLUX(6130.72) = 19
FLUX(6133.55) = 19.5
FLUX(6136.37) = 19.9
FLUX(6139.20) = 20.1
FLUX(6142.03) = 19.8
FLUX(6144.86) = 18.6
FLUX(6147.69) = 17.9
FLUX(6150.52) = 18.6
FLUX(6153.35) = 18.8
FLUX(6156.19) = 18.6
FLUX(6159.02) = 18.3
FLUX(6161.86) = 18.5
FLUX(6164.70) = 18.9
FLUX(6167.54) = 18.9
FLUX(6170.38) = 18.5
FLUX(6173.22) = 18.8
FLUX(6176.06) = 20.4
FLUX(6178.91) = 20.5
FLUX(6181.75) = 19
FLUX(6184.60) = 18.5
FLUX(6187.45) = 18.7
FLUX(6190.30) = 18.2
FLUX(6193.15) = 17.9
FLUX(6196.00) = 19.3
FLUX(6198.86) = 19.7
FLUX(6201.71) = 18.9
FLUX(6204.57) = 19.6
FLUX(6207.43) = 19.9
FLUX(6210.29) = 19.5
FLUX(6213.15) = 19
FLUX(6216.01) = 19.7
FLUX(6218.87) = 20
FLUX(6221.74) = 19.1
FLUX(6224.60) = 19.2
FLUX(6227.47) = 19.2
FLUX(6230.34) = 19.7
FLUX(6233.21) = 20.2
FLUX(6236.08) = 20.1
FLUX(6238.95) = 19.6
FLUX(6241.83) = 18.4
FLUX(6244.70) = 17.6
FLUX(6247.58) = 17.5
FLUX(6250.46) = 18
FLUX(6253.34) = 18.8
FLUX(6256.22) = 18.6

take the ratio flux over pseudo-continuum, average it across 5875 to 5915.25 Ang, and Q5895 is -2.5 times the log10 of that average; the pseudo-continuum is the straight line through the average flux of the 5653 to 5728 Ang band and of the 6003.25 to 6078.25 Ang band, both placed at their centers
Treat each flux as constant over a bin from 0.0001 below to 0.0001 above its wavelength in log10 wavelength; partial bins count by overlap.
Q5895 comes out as 0.12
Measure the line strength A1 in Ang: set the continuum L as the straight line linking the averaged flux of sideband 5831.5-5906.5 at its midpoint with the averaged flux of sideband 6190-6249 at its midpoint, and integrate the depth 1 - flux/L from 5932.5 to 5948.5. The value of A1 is -1.1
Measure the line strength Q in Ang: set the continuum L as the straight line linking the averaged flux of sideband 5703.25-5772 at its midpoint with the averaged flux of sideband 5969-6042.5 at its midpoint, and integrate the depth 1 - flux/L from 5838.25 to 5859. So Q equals 0.2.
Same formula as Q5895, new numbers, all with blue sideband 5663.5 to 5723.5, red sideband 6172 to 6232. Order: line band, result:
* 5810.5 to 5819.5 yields -0.03 mag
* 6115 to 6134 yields 0.02 mag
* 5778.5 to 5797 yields 0.03 mag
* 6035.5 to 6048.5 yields -0.05 mag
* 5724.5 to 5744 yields -0.01 mag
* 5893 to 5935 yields 0.05 mag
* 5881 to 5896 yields 0.23 mag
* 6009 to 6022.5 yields 0.02 mag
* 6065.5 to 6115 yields -0.02 mag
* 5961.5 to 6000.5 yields -0.02 mag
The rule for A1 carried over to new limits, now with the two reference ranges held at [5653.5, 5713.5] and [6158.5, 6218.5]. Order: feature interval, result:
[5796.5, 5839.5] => -2.0 Ang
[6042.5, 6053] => -0.4 Ang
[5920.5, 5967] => -1.9 Ang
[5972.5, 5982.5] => -0.5 Ang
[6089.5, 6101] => 0.3 Ang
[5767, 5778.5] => -0.8 Ang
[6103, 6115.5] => -0.8 Ang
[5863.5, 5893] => 0.7 Ang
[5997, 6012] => -0.7 Ang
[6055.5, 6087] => -1.3 Ang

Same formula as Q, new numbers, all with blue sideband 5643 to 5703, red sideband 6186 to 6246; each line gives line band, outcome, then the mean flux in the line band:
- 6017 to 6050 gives -1.4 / 20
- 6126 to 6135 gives -0.1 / 19.3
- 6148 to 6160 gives 0.4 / 18.5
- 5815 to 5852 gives -2.8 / 20.6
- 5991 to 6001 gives -0.1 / 19.4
